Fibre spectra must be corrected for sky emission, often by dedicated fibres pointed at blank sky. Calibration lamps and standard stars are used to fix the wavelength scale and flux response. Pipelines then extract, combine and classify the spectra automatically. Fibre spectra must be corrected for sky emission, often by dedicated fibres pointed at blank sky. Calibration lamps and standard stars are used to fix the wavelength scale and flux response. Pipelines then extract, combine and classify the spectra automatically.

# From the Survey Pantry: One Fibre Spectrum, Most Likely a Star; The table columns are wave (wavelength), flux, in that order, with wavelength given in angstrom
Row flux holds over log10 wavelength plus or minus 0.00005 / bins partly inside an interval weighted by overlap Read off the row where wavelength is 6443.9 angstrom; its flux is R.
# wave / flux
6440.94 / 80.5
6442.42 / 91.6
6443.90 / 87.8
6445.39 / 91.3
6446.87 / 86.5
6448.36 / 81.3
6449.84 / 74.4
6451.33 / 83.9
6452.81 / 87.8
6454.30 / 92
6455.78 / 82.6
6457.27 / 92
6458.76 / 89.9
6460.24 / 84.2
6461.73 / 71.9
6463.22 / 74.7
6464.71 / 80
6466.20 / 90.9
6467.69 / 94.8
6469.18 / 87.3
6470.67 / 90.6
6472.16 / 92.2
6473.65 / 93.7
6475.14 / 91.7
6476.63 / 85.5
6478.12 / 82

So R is 87.8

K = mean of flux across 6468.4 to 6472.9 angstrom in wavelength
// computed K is 90.1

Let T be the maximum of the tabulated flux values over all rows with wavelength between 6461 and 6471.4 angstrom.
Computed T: 94.8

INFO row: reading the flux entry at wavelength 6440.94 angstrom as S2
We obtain 80.5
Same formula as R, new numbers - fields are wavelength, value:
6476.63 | 85.5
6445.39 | 91.3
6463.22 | 74.7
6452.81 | 87.8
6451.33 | 83.9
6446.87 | 86.5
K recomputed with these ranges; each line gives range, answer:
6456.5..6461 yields 88.6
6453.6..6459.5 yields 89.2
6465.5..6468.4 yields 92.8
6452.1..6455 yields 89.8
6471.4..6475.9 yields 92.6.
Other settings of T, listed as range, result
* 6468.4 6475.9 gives 93.7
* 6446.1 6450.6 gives 86.5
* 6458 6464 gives 89.9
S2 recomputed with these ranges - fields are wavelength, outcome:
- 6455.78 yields 82.6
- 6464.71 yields 80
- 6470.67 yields 90.6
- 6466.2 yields 90.9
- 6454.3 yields 92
